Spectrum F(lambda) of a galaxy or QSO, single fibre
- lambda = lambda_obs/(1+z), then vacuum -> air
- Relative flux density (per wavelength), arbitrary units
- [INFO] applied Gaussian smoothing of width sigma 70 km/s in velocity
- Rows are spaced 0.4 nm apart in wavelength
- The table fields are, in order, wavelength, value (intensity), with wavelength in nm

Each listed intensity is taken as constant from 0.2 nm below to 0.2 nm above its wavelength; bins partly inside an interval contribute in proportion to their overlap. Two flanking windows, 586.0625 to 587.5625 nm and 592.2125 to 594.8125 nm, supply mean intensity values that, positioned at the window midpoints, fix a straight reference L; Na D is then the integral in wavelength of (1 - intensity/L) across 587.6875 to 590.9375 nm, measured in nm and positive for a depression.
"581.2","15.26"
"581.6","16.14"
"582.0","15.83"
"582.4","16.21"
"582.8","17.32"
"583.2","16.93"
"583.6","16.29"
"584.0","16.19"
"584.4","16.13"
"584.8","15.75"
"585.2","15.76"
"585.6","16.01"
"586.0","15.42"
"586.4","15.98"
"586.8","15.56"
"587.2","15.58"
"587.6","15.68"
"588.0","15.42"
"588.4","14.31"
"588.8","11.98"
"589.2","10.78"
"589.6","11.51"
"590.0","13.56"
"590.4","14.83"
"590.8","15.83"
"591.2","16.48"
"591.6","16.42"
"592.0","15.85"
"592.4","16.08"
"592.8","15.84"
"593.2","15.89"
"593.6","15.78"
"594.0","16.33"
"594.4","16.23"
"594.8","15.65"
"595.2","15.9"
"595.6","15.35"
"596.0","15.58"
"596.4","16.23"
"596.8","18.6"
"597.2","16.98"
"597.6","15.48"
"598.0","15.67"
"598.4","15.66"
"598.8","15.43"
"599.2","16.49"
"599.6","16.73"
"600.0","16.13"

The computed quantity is 0.46 nm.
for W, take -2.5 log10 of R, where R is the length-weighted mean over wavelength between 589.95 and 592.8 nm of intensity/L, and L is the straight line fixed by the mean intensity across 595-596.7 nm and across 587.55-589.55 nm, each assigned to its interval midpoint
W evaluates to -0.10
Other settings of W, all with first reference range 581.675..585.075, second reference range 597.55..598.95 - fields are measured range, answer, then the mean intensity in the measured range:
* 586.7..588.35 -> 0.05 mag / 15.4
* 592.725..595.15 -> -0.01 mag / 16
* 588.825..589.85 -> 0.37 mag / 11.4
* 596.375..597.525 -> -0.11 mag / 17.2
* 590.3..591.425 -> 0.01 mag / 15.8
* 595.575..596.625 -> -0.01 mag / 15.9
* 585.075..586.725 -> 0.03 mag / 15.8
